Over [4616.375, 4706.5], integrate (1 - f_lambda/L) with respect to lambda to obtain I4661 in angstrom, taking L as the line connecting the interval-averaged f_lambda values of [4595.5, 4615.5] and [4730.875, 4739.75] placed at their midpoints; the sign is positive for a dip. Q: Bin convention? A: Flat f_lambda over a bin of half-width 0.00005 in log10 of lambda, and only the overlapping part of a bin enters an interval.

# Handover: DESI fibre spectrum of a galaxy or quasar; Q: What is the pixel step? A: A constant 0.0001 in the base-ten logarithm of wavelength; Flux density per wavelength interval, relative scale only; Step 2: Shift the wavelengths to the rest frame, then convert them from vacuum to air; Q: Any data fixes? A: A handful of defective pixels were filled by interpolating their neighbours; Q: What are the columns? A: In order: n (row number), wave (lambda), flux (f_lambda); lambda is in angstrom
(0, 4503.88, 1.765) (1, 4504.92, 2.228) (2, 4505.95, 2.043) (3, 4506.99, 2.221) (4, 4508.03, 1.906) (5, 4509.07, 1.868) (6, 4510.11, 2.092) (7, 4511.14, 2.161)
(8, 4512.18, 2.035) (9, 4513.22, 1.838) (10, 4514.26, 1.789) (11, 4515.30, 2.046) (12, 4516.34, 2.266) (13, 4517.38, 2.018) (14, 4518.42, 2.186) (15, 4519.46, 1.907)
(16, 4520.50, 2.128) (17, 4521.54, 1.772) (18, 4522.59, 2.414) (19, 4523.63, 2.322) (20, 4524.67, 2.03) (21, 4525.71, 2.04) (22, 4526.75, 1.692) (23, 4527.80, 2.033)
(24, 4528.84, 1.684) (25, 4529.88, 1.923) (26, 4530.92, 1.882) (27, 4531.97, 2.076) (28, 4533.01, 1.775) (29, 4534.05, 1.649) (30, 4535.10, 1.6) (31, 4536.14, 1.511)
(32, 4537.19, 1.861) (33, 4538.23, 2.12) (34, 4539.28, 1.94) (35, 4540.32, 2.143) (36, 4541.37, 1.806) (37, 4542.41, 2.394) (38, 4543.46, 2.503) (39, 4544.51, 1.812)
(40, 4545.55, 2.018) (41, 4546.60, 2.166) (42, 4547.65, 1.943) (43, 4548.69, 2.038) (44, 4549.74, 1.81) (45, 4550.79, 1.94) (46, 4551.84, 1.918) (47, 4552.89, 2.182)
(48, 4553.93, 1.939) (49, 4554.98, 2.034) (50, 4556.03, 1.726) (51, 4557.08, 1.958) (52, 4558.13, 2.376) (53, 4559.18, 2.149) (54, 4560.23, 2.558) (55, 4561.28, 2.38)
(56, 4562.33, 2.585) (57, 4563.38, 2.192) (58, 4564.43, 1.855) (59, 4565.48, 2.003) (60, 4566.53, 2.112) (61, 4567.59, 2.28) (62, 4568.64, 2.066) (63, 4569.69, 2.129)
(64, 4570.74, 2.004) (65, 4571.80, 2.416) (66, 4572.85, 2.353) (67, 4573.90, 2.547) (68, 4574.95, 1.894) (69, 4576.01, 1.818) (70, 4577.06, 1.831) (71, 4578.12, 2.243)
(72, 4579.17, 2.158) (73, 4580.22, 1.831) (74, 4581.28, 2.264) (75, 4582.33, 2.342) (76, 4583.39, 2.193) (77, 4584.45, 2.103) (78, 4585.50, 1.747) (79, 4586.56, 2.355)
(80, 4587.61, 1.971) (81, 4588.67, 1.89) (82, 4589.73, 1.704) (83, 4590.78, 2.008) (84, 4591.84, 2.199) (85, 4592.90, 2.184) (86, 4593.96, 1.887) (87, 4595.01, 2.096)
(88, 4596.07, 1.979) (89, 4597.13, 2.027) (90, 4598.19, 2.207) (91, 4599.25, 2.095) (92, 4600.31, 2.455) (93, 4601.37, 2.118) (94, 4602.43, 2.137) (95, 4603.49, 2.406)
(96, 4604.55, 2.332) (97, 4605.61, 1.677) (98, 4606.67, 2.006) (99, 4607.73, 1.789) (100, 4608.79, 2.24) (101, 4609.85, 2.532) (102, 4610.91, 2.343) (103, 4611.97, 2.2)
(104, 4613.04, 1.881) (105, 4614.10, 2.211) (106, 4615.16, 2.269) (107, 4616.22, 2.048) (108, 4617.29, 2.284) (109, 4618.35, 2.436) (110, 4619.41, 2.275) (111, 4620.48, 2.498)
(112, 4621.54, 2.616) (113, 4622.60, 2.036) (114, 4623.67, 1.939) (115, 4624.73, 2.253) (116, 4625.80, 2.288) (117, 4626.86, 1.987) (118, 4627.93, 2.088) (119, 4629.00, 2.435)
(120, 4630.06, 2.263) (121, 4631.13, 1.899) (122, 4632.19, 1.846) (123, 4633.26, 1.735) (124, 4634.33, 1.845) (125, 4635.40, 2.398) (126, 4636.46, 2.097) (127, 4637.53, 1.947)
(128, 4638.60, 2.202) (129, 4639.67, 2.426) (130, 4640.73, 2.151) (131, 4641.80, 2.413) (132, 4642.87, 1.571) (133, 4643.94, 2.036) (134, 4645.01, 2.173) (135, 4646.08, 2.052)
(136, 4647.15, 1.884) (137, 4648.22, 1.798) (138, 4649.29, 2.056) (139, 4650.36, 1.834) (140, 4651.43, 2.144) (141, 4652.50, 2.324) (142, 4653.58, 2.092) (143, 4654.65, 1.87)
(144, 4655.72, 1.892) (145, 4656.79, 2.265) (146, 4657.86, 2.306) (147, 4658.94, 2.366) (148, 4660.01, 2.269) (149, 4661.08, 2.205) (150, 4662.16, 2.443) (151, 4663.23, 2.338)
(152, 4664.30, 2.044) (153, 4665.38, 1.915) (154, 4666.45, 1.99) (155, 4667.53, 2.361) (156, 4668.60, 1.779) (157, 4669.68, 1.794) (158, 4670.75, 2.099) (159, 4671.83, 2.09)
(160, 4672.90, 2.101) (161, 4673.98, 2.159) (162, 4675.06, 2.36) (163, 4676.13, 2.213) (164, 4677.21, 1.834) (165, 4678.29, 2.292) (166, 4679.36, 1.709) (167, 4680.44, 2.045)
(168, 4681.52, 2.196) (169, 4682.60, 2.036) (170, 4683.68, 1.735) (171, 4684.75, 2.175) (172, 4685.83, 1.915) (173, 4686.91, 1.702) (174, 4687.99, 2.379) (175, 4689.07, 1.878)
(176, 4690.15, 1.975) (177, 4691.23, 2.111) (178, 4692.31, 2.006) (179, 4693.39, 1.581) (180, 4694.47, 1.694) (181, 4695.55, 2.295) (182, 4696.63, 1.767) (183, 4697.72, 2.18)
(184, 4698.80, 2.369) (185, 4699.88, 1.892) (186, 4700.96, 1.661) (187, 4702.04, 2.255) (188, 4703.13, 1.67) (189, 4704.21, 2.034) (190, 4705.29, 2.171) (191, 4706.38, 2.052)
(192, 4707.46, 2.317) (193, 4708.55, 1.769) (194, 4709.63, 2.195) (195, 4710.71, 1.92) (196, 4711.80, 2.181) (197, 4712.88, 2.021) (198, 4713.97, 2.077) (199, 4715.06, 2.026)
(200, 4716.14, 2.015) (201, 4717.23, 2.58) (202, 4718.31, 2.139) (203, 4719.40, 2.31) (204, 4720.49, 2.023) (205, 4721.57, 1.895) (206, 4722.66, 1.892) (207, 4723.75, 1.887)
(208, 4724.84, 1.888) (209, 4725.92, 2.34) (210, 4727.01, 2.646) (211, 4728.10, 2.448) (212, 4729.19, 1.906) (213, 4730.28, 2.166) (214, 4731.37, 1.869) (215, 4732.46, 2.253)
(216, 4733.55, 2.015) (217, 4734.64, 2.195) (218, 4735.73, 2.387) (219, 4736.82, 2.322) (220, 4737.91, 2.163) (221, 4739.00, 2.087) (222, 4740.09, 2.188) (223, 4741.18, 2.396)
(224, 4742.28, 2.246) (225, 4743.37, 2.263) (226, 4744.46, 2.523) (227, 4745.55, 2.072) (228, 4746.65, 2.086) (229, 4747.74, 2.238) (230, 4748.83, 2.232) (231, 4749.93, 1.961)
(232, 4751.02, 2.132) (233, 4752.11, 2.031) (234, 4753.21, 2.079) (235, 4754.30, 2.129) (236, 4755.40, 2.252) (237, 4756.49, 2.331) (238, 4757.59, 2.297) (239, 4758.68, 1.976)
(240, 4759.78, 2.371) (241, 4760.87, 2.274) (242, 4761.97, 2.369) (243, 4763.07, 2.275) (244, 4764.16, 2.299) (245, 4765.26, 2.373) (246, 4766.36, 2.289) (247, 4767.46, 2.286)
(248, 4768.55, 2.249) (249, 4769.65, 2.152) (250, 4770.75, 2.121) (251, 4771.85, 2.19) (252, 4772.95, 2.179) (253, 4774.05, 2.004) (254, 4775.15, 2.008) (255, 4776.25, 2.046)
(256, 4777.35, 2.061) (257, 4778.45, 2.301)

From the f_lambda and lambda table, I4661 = 3.2 angstrom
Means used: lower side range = 2.15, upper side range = 2.16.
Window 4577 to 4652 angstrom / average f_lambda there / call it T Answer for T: 2.11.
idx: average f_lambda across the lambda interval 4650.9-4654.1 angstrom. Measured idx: 2.18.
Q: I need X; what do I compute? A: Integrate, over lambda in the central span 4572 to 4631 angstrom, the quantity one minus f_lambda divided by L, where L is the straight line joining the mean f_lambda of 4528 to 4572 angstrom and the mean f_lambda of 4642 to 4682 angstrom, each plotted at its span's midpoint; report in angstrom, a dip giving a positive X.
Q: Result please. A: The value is -2.6 angstrom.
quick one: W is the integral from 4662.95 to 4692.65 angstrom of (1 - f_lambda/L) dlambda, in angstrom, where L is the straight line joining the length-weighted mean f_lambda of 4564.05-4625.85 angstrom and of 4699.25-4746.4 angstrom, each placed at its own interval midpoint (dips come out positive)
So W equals 1.2 angstrom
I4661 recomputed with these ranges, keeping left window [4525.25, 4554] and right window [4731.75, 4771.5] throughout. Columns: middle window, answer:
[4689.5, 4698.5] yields 0.8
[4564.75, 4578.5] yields -1.0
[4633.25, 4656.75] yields 0.3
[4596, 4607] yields -0.6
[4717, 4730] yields 0.2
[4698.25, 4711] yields 0.8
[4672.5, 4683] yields 0.1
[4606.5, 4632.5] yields -1.8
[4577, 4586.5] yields -0.5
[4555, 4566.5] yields -1.2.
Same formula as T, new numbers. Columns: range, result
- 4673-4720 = 2.04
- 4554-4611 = 2.12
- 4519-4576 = 2.05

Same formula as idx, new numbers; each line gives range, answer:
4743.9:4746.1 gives 2.3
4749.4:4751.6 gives 2.05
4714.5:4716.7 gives 2.02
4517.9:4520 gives 2.05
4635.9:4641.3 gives 2.17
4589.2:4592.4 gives 1.97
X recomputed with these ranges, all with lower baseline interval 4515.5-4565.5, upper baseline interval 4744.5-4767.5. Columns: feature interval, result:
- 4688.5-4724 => 2.3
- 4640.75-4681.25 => 0.8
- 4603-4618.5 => -0.6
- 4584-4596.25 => 0.3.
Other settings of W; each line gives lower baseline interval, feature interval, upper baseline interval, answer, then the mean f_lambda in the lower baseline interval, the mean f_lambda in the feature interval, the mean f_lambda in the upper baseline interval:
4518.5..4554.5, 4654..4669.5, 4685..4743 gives -0.7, 1.97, 2.14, 2.08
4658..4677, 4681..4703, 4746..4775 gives 1.8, 2.15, 1.98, 2.2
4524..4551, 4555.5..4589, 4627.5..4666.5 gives -2.5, 1.94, 2.14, 2.1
